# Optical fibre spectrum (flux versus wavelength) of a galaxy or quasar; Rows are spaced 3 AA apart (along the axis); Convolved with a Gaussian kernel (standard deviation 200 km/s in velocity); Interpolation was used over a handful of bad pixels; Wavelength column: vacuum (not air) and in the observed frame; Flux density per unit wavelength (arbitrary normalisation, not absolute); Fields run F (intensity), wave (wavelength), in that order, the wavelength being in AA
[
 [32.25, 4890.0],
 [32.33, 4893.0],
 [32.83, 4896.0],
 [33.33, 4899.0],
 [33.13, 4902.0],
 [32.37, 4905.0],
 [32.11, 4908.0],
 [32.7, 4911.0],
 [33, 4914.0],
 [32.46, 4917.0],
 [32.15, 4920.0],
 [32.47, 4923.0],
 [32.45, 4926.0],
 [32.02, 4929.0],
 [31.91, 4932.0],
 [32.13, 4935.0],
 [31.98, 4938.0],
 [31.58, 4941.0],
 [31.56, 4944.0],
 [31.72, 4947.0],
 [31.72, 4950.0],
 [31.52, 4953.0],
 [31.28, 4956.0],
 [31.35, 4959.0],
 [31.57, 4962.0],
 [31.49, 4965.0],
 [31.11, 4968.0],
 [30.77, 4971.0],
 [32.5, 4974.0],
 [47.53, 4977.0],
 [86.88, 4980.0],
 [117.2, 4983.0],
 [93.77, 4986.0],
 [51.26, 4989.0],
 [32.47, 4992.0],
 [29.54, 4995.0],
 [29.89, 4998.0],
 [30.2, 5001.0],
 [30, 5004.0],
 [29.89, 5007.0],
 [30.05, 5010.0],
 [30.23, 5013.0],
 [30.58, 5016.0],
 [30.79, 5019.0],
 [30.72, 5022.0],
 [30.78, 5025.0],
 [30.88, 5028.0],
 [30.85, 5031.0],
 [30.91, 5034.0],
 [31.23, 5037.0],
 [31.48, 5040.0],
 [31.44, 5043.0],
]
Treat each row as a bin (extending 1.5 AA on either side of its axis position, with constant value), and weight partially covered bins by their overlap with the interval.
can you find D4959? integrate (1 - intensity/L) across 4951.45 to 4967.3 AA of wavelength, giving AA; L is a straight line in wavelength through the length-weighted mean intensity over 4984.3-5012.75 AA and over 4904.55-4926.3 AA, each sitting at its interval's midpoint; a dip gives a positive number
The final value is 2.1 AA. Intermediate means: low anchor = 32.5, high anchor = 39.8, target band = 31.4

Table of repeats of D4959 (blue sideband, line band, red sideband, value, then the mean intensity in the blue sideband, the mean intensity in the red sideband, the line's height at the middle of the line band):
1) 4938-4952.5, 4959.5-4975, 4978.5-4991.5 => 7.31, 31.7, 83.1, 60.1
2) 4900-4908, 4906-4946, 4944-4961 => -0.05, 32.7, 31.5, 32.1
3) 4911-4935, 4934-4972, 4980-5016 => 6.52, 32.4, 46.9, 38.2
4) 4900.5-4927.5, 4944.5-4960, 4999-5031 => 0.10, 32.5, 30.4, 31.7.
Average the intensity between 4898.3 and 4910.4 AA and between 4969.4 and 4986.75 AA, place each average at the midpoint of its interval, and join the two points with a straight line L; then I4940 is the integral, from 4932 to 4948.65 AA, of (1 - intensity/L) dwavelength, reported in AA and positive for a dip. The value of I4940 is 5.9 AA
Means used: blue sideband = 32.7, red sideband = 66.8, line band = 31.8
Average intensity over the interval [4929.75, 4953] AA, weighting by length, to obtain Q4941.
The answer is 31.8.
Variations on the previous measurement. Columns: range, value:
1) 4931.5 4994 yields 43.1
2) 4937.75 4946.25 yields 31.7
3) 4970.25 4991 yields 66.2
